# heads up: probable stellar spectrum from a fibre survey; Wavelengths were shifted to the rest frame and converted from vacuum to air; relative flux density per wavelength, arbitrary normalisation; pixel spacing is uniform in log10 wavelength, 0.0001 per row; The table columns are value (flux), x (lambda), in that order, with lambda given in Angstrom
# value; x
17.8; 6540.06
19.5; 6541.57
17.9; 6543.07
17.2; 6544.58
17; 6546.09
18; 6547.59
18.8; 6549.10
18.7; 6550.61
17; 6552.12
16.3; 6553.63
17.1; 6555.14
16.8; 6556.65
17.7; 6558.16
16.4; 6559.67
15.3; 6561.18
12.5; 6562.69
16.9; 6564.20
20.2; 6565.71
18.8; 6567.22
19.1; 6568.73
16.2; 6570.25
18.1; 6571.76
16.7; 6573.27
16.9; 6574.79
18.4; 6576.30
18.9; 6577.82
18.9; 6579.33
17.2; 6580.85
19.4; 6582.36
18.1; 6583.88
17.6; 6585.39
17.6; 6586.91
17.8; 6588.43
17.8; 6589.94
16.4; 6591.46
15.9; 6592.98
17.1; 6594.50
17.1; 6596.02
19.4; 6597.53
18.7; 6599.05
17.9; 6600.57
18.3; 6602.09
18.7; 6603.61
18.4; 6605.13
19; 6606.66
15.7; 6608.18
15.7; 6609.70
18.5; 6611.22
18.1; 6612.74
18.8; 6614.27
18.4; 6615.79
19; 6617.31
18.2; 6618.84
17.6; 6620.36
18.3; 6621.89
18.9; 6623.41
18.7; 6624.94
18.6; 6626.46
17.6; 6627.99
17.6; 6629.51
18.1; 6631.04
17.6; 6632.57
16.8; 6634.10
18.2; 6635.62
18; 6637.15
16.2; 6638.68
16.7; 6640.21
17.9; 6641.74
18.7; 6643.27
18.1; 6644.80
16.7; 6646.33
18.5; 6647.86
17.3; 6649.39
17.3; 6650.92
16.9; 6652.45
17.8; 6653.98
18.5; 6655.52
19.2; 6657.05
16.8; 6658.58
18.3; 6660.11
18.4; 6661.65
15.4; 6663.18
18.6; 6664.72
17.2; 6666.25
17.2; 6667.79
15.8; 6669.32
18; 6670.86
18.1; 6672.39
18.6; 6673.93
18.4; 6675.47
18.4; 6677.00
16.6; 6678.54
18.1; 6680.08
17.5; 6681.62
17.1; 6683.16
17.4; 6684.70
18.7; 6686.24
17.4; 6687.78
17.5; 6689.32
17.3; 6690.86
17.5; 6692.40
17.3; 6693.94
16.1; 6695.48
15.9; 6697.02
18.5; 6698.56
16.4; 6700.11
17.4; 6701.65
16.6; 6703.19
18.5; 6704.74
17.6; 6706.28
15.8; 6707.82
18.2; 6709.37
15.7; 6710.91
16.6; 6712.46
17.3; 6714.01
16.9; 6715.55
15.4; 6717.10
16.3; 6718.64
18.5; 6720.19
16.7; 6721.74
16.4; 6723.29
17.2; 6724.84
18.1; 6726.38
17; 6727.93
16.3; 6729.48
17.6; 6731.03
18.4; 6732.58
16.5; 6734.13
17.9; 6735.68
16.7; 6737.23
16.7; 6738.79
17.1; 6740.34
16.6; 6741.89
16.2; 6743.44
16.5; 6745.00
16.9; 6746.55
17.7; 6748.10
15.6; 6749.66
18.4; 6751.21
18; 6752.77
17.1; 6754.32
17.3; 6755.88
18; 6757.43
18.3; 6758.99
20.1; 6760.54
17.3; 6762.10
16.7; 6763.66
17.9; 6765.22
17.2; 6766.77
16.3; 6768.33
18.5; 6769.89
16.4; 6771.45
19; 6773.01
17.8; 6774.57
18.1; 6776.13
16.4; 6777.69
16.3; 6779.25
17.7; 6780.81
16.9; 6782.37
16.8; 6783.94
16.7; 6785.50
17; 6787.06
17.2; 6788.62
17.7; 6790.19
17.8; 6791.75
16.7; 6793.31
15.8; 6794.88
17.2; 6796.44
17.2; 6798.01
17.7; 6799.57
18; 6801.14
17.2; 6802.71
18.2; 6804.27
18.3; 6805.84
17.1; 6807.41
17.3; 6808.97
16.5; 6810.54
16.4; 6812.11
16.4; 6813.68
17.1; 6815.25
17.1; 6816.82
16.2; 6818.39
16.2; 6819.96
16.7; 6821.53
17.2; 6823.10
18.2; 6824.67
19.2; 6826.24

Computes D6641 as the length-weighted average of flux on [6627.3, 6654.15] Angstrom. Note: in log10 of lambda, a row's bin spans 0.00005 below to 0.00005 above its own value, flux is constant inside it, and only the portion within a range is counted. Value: 17.6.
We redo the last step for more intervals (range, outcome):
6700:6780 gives 17.2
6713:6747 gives 17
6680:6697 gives 17.4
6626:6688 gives 17.7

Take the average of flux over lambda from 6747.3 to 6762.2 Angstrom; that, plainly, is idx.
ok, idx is 17.8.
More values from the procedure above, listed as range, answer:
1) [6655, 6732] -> 17.3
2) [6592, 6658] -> 17.9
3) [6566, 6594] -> 17.8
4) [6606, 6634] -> 18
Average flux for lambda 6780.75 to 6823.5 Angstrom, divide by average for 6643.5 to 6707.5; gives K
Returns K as 0.97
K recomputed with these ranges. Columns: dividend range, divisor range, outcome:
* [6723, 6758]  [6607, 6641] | 0.96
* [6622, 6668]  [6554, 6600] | 1.01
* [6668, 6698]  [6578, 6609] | 0.98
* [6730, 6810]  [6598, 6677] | 0.97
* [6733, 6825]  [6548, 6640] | 0.97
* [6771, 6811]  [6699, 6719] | 1.02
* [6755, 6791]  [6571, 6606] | 0.98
